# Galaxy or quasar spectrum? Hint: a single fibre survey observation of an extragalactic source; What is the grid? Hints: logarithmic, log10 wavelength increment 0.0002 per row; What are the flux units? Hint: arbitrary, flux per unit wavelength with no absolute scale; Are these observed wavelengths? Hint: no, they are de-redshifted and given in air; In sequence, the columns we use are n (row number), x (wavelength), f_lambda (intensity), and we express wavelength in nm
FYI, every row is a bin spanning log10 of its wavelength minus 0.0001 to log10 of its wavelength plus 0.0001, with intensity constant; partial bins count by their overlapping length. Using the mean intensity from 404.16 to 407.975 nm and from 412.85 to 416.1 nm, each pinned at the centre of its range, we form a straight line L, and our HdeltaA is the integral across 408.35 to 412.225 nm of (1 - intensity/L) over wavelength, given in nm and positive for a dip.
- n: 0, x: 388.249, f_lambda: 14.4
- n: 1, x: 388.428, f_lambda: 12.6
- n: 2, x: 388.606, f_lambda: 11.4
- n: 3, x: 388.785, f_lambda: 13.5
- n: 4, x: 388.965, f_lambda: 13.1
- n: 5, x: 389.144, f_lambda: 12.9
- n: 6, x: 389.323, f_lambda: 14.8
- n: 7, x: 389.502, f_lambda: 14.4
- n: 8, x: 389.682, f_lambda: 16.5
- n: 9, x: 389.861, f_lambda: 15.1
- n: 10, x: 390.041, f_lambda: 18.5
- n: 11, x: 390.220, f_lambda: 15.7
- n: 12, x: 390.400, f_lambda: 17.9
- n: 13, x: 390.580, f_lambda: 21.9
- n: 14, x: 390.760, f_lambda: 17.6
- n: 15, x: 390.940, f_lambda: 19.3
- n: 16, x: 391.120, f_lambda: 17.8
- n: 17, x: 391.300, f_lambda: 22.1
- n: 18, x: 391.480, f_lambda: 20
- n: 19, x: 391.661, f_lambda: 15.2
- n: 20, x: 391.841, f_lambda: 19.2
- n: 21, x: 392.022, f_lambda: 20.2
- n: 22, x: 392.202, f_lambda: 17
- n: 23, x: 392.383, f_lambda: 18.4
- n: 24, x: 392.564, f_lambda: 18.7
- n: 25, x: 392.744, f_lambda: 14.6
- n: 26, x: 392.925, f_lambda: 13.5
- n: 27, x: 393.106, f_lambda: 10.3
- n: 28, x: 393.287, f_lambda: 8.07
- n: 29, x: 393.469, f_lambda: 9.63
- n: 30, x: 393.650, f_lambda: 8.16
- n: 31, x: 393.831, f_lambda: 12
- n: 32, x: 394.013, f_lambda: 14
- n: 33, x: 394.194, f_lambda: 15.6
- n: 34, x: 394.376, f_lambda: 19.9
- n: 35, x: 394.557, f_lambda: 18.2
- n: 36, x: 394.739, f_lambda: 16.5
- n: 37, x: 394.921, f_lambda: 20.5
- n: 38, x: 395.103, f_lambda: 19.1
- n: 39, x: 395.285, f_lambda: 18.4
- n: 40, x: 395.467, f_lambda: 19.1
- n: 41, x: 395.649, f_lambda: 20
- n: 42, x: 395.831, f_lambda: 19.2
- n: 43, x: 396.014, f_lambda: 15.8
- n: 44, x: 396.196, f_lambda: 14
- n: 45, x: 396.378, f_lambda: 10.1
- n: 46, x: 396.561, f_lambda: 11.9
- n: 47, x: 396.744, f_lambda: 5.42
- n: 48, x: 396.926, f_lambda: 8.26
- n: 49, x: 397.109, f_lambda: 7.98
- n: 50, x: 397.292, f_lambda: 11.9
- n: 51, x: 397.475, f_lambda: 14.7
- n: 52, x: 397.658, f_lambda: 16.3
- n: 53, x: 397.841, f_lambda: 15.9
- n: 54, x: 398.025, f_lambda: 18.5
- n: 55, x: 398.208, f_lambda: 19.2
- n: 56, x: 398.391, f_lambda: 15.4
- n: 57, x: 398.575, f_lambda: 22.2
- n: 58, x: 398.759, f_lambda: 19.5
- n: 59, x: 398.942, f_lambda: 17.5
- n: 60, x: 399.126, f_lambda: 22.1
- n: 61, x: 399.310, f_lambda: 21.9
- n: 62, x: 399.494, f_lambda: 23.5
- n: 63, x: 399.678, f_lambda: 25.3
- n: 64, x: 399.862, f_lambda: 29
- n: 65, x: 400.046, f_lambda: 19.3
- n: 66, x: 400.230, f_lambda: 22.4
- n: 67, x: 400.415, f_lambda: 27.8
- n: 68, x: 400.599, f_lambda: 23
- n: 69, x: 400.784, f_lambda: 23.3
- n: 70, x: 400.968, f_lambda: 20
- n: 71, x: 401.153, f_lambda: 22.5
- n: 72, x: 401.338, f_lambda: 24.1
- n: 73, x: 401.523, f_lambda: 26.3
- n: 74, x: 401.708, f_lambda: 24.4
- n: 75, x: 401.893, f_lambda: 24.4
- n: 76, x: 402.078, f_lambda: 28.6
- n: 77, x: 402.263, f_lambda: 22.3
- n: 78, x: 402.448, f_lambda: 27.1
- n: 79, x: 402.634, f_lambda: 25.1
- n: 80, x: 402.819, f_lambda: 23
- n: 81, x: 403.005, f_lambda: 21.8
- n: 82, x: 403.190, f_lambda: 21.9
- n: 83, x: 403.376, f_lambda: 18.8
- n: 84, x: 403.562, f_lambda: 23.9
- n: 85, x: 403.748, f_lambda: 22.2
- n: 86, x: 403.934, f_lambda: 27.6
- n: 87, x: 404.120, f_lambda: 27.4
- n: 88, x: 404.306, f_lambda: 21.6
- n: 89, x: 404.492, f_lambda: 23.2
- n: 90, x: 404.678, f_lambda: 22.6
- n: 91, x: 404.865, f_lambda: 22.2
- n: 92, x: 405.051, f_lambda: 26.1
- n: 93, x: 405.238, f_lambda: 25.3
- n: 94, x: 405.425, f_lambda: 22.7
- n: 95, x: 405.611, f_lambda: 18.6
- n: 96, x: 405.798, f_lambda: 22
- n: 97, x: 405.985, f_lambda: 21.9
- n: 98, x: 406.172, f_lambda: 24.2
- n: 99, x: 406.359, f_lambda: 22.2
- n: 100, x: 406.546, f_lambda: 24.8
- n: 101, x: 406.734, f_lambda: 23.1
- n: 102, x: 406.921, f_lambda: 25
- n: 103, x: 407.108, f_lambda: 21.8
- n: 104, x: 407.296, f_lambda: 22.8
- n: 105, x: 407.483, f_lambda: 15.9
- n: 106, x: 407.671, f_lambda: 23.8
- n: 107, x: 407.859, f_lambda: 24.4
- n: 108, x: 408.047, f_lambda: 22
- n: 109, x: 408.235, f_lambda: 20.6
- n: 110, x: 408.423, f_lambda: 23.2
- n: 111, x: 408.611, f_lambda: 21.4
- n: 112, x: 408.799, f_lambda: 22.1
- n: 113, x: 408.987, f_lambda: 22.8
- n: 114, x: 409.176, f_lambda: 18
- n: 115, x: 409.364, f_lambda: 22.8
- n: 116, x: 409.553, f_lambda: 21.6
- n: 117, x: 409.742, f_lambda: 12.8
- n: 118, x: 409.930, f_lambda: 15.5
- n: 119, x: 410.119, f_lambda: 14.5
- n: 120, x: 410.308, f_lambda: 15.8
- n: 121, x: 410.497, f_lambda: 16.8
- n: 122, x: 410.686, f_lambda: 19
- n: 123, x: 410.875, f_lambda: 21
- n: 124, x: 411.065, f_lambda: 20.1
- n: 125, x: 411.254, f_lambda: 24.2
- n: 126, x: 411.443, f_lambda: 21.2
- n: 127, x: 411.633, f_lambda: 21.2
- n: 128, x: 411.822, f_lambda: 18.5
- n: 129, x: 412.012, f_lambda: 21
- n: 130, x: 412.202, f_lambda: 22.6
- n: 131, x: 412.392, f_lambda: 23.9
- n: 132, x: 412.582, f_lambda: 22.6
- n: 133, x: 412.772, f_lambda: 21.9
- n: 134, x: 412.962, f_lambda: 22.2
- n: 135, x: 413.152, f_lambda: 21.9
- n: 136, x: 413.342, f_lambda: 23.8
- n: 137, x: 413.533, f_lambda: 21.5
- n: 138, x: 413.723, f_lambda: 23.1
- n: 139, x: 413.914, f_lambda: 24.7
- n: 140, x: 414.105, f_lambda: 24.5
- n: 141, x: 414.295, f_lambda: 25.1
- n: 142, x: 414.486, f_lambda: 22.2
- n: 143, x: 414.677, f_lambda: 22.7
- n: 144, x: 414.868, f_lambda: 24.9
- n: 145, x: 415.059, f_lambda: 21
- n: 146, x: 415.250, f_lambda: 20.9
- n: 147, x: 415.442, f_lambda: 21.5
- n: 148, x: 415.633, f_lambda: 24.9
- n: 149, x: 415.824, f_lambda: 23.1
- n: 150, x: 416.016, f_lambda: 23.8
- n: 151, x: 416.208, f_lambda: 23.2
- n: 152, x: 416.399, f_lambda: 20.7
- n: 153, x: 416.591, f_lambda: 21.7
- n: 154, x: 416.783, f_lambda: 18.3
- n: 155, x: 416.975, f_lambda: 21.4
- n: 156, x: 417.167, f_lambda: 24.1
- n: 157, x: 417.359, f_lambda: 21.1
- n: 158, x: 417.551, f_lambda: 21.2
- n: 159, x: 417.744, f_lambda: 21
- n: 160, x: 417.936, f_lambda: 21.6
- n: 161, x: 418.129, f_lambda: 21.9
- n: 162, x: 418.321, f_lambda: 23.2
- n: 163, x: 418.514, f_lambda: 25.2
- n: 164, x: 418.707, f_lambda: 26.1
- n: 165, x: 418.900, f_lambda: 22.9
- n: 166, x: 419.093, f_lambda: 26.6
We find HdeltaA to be 0.535 nm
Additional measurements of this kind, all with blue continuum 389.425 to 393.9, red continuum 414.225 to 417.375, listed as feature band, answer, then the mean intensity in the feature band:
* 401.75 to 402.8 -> -0.36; 25.3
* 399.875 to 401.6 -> -0.46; 23.4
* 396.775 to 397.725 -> 0.34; 11.3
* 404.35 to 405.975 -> -0.26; 22.8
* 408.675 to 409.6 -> -0.04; 21.4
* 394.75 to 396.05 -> -0.14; 18.8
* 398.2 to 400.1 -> -0.36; 21.5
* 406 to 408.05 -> -0.27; 22.7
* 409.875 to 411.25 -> 0.20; 18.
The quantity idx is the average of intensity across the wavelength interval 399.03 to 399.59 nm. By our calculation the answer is 22.5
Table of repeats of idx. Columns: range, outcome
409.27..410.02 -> 18.2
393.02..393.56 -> 9.31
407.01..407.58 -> 20.2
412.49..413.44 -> 22.5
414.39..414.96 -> 23.2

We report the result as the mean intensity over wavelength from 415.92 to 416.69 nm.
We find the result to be 22.3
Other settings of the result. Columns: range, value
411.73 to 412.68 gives 21.7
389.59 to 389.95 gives 15.8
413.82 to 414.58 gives 24.1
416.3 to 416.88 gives 20.3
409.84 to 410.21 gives 15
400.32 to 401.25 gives 23.3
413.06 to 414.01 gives 23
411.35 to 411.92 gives 20.3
